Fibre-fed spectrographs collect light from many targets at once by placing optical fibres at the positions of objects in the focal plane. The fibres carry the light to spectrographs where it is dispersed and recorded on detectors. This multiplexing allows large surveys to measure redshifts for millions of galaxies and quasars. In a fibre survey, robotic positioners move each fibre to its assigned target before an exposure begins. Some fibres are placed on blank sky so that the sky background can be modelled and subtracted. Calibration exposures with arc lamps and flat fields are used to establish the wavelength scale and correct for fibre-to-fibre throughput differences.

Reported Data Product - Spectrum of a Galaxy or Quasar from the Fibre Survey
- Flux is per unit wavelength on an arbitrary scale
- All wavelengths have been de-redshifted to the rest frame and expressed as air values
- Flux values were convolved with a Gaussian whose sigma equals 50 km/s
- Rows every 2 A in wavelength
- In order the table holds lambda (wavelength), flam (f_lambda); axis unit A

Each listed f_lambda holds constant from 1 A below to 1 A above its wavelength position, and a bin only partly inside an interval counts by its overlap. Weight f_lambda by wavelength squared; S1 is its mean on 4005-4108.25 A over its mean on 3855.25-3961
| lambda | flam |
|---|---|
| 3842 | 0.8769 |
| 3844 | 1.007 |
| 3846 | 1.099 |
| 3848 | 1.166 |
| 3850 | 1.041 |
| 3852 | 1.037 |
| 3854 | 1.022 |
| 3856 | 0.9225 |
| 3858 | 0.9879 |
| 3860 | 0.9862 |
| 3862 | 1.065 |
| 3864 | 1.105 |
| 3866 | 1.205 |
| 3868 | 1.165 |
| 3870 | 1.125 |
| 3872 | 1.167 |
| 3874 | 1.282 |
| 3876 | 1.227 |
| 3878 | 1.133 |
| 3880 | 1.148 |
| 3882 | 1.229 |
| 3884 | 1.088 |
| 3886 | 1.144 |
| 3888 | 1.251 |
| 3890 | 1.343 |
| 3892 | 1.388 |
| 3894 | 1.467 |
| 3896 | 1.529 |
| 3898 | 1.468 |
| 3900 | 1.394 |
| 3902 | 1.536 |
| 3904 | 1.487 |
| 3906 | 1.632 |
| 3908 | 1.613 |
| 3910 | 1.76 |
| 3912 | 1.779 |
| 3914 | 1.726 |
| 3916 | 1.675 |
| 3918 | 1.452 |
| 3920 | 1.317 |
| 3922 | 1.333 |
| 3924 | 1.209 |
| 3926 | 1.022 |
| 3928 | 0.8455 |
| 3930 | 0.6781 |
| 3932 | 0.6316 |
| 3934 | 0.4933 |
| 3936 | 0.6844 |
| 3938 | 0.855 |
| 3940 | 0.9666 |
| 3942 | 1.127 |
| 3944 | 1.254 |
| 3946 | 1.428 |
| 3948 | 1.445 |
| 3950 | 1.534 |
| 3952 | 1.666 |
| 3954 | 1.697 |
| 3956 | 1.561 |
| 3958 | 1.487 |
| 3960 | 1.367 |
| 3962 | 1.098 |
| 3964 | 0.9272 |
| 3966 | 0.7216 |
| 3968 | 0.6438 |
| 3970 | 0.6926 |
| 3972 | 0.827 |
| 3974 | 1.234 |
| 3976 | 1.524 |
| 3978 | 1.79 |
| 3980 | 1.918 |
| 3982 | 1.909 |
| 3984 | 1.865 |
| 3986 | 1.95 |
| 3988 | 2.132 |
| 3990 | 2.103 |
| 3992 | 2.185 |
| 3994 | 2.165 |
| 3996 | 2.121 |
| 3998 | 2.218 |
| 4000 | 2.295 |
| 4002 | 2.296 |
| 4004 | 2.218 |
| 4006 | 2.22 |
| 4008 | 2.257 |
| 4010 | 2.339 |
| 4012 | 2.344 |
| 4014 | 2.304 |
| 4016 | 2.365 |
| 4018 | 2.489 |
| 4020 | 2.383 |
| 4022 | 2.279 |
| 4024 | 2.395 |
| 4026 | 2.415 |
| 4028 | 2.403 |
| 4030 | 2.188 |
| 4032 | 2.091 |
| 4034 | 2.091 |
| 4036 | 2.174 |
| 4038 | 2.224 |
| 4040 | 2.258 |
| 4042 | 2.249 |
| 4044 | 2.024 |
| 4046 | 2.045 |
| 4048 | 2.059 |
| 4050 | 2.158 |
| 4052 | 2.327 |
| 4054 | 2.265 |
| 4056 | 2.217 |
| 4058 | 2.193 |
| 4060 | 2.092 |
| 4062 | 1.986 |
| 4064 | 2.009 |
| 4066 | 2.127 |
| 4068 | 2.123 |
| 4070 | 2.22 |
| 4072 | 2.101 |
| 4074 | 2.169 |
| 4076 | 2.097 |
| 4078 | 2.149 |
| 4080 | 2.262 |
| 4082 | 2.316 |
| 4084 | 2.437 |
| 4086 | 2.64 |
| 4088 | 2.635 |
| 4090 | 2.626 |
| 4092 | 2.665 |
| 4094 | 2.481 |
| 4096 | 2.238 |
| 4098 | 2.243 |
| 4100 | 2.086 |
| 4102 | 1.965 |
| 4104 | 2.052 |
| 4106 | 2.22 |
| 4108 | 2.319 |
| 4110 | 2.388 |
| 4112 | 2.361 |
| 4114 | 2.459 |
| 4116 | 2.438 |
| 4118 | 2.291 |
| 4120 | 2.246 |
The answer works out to 1.9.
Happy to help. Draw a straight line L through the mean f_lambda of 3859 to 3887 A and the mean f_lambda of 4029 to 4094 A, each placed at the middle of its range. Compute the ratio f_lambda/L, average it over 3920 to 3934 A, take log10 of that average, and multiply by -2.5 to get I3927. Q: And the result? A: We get 0.46 mag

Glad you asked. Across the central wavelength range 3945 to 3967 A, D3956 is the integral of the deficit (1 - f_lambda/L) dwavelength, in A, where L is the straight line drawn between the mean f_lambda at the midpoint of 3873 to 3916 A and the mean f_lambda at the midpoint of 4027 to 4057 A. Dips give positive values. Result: 4.7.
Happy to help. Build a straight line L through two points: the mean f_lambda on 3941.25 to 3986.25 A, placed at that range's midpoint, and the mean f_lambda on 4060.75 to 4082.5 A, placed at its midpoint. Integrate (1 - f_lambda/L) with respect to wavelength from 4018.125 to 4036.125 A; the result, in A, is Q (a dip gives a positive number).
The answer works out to -4.6 A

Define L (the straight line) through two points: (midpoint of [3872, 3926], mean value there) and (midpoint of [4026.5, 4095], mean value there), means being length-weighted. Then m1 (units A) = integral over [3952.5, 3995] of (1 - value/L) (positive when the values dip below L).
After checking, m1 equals 6.6 A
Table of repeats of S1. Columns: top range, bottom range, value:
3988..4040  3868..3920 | 1.72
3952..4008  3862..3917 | 1.29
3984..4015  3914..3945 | 2.15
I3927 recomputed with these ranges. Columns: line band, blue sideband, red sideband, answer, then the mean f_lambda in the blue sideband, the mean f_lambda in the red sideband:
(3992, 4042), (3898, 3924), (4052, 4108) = -0.15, 1.54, 2.25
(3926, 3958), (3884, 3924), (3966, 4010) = 0.40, 1.47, 1.82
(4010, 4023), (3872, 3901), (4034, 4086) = -0.20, 1.29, 2.18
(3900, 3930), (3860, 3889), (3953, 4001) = -0.08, 1.16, 1.6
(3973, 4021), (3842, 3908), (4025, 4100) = -0.12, 1.21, 2.24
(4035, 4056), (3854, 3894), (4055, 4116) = -0.06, 1.16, 2.27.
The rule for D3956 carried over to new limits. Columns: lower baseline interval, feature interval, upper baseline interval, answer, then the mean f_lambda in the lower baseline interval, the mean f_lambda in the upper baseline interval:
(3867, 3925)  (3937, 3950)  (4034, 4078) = 3.3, 1.38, 2.15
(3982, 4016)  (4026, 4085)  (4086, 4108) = 2.4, 2.19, 2.34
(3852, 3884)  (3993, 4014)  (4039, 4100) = -4.2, 1.11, 2.24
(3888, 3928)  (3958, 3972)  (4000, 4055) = 6.8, 1.46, 2.25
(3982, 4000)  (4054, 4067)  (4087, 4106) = 0.8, 2.09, 2.33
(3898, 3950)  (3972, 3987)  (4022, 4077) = -0.1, 1.26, 2.18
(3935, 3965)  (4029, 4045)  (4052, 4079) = -2.0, 1.27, 2.14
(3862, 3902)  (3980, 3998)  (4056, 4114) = -2.7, 1.26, 2.26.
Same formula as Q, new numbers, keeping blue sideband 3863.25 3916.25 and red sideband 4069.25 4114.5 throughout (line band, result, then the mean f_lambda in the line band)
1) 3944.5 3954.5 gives 0.71 A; 1.53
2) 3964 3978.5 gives 6.01 A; 1.03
